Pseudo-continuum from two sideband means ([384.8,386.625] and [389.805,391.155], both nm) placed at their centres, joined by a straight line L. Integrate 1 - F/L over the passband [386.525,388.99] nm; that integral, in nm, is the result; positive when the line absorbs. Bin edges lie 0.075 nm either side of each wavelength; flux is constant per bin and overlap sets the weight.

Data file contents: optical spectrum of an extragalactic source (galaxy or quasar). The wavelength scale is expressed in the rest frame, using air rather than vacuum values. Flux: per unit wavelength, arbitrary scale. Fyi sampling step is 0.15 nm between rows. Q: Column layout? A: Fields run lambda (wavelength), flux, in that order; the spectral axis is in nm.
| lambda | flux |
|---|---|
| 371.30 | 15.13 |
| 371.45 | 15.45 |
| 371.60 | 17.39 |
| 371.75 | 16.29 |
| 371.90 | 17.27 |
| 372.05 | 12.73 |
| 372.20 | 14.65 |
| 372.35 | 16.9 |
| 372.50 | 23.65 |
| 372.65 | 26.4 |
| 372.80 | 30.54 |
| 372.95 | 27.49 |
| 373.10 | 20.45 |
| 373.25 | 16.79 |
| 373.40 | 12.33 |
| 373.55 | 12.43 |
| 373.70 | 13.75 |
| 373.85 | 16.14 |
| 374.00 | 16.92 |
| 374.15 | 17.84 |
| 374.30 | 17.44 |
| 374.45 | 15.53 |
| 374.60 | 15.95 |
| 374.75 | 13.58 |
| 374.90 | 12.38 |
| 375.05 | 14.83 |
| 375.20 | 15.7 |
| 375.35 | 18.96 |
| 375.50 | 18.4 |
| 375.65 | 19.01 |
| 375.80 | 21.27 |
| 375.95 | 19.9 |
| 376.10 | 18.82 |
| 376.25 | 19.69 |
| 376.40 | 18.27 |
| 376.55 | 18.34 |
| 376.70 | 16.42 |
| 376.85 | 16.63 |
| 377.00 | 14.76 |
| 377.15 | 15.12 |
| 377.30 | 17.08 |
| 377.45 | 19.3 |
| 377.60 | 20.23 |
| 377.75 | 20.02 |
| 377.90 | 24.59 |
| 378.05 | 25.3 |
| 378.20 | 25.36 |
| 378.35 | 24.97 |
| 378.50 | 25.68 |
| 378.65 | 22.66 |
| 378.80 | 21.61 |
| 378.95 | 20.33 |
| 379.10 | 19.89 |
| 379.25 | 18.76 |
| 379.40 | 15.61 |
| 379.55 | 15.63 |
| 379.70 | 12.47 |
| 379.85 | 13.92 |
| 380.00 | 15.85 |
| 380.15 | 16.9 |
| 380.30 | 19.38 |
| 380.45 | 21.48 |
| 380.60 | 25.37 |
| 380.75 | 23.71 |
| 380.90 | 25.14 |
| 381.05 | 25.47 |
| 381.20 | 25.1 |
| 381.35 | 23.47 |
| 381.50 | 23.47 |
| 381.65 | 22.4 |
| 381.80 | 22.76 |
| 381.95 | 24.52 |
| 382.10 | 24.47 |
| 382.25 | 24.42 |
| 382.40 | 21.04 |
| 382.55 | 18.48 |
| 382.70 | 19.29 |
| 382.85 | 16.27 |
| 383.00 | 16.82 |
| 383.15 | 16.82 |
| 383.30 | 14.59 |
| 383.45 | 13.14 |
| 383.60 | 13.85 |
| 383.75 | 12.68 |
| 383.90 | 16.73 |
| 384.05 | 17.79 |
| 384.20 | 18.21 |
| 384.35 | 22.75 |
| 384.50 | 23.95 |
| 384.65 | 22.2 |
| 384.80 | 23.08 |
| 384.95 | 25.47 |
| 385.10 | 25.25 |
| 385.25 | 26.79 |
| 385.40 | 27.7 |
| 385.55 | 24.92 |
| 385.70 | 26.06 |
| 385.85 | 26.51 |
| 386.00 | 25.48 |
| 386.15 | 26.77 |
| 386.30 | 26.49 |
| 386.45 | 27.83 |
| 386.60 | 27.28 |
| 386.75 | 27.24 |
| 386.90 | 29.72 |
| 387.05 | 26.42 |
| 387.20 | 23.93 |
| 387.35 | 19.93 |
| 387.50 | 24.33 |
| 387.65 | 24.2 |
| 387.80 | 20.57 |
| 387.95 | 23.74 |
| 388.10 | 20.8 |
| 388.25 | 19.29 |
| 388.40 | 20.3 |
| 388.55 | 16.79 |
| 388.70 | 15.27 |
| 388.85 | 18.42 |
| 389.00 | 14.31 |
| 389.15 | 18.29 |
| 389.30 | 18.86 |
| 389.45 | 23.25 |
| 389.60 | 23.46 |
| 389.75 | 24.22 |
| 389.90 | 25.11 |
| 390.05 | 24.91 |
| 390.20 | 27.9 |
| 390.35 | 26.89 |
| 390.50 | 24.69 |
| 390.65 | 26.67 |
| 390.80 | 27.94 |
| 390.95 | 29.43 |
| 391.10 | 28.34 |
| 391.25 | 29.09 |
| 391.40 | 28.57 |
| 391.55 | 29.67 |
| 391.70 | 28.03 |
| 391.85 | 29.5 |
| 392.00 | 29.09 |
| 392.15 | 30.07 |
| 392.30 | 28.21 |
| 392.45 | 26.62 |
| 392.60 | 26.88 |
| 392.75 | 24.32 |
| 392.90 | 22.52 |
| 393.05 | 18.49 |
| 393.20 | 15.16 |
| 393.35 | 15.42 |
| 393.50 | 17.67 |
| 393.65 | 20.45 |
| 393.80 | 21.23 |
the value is 0.399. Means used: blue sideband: 26.2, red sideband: 26.8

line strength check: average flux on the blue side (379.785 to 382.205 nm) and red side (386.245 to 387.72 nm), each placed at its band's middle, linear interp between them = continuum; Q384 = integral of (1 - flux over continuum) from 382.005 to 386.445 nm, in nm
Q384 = 0.50 nm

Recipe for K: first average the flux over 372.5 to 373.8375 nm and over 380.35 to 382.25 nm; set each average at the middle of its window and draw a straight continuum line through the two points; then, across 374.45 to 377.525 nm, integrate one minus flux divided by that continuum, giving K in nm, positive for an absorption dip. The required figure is 0.61 nm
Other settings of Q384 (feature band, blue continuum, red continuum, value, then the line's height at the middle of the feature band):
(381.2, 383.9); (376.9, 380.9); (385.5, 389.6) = 0.22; 21.2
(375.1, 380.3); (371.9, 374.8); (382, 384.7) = -0.23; 18.2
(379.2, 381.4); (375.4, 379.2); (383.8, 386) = 0.16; 21.4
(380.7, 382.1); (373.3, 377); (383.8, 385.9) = -0.21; 20.9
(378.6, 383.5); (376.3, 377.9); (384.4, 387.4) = 0.30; 21.4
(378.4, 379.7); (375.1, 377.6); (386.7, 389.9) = -0.06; 18.8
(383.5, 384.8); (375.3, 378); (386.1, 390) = 0.16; 21.3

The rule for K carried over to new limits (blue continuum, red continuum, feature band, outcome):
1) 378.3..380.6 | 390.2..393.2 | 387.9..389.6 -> 0.396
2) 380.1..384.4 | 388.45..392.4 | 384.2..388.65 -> -0.324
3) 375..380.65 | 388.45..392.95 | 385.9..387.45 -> -0.201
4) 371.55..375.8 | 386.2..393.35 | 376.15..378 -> 0.055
